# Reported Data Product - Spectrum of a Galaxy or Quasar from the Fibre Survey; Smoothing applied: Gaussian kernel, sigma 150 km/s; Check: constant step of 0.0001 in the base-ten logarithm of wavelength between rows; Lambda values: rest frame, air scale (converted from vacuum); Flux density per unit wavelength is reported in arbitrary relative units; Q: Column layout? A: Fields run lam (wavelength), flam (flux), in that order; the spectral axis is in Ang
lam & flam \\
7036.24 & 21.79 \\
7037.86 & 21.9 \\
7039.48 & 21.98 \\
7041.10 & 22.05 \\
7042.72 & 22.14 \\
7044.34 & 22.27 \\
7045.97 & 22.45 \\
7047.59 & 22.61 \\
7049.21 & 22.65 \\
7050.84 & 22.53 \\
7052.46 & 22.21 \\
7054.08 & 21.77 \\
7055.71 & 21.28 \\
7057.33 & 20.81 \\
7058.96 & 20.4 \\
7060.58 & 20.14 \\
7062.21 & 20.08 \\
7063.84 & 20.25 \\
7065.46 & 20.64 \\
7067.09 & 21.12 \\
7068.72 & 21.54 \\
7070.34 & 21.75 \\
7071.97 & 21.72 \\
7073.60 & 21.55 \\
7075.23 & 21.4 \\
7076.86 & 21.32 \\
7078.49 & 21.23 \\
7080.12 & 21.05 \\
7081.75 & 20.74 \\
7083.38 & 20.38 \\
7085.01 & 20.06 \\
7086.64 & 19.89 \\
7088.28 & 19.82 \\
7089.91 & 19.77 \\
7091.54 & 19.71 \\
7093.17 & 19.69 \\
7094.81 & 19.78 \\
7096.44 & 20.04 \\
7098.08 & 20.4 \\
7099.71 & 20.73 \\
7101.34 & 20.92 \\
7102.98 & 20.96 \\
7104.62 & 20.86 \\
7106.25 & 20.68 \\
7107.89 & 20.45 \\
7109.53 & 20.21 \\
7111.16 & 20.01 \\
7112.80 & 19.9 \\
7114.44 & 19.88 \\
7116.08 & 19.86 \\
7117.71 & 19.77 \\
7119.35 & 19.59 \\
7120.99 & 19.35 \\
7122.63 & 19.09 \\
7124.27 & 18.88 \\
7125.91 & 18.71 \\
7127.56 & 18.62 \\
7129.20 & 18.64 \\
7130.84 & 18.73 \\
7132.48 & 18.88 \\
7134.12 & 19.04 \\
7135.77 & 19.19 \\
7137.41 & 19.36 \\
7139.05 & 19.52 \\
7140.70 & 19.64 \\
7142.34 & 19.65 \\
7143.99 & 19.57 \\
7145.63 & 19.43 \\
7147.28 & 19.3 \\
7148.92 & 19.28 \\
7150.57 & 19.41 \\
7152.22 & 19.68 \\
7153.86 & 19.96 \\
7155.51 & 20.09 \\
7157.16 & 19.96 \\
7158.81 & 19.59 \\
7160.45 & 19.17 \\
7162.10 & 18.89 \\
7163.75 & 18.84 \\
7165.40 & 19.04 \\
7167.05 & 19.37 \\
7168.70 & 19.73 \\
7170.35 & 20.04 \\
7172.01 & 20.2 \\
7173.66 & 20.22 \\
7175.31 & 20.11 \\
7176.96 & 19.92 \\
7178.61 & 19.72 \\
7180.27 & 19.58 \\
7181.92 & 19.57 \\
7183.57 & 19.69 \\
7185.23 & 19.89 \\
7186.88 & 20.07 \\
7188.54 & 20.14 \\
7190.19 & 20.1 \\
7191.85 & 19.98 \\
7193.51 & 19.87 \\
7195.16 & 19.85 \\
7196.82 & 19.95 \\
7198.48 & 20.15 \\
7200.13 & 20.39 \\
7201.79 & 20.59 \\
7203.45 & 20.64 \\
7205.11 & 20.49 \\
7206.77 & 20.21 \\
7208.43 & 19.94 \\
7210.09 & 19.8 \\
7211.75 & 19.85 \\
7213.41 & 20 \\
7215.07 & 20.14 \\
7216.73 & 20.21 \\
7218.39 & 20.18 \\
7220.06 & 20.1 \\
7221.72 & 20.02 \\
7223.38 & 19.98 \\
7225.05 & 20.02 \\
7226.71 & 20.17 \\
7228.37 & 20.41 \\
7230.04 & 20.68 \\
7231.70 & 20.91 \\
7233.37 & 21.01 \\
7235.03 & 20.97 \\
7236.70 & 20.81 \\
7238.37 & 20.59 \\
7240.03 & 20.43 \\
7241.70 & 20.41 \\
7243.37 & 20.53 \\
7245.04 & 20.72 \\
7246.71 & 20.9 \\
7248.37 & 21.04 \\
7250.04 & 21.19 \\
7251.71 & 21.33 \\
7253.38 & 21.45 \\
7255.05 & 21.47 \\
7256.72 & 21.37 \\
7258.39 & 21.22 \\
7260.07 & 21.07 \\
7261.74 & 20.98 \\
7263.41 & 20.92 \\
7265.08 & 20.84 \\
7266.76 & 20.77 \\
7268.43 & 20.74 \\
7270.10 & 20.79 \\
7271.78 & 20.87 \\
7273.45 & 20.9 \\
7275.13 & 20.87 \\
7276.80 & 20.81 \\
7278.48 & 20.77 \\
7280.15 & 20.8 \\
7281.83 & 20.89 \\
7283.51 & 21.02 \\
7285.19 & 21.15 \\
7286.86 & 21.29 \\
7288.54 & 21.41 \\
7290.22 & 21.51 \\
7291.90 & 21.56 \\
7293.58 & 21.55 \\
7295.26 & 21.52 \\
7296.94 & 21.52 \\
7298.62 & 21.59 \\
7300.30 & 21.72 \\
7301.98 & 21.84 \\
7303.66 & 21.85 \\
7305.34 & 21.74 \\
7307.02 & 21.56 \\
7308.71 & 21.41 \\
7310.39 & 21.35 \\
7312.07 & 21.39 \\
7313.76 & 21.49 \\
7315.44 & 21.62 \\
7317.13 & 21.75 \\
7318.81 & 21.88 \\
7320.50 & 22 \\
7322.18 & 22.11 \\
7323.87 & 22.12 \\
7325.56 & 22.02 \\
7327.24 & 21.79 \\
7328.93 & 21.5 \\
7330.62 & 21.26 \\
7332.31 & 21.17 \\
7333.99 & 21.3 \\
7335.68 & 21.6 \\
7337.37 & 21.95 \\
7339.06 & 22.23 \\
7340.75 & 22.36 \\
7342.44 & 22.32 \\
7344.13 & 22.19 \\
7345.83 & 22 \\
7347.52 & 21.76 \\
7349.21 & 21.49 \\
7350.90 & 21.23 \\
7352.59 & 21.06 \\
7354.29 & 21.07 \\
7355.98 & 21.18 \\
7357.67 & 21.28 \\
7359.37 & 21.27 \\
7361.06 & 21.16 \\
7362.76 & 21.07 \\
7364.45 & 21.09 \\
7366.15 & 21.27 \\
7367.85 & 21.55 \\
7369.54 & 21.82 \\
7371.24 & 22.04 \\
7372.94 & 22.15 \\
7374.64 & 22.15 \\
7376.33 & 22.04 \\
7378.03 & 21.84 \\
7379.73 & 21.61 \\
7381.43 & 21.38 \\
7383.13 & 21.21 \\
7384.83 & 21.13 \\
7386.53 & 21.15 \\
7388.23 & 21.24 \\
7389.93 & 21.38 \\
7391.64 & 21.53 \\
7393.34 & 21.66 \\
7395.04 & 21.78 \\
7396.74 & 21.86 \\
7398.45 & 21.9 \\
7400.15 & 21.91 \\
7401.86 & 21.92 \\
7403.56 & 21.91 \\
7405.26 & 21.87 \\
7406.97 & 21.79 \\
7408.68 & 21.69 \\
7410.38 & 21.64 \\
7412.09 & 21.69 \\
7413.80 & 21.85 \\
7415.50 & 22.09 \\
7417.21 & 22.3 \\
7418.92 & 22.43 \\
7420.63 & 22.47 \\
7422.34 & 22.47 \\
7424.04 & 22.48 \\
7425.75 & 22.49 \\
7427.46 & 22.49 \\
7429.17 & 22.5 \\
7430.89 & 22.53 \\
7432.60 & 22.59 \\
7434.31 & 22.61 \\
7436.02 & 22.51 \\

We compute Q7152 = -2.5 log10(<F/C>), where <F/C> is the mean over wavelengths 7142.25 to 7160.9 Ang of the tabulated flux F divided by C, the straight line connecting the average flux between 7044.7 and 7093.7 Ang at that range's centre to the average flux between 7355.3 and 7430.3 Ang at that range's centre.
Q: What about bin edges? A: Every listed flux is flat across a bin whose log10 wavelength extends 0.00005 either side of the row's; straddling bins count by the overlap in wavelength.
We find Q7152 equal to 0.09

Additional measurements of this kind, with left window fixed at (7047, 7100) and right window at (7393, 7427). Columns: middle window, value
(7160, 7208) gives 0.072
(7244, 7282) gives 0.027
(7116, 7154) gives 0.097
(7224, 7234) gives 0.047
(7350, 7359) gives 0.033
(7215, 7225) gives 0.068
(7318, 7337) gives 0.002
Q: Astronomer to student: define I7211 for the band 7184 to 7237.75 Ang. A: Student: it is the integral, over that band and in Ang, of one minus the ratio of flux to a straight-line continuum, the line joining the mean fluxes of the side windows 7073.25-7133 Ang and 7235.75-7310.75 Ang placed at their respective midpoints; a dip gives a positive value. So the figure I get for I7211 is 1.3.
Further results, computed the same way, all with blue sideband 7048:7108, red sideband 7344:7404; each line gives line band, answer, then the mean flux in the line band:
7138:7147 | 0.6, 19.5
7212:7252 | 1.3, 20.5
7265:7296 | 0.4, 21.1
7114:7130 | 1.3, 19.2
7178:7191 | 0.8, 19.8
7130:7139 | 0.8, 19.1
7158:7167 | 0.8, 19.1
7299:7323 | -0.3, 21.7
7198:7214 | 0.7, 20.2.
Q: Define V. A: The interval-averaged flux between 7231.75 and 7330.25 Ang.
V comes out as 21.3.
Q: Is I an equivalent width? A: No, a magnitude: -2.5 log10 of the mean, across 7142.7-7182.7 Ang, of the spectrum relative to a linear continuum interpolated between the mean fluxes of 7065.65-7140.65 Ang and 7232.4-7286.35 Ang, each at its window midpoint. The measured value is 0.04 mag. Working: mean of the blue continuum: 20.1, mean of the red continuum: 20.9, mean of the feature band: 19.6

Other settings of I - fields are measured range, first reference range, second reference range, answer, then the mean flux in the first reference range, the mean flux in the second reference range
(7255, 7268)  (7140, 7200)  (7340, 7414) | -0.025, 19.7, 21.6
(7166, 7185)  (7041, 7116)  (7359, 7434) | 0.072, 20.9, 21.8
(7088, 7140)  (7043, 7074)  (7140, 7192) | 0.045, 21.5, 19.7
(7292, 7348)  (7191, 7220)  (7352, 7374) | -0.035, 20.1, 21.4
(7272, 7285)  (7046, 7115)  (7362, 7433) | 0.030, 20.8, 21.9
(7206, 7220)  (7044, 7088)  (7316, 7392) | 0.072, 21.2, 21.6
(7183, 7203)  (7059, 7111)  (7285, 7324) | 0.055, 20.6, 21.6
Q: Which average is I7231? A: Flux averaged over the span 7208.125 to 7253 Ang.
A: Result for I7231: 20.5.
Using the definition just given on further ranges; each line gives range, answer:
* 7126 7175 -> 19.4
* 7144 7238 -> 20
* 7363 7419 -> 21.7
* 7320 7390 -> 21.6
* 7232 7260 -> 21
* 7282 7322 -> 21.6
